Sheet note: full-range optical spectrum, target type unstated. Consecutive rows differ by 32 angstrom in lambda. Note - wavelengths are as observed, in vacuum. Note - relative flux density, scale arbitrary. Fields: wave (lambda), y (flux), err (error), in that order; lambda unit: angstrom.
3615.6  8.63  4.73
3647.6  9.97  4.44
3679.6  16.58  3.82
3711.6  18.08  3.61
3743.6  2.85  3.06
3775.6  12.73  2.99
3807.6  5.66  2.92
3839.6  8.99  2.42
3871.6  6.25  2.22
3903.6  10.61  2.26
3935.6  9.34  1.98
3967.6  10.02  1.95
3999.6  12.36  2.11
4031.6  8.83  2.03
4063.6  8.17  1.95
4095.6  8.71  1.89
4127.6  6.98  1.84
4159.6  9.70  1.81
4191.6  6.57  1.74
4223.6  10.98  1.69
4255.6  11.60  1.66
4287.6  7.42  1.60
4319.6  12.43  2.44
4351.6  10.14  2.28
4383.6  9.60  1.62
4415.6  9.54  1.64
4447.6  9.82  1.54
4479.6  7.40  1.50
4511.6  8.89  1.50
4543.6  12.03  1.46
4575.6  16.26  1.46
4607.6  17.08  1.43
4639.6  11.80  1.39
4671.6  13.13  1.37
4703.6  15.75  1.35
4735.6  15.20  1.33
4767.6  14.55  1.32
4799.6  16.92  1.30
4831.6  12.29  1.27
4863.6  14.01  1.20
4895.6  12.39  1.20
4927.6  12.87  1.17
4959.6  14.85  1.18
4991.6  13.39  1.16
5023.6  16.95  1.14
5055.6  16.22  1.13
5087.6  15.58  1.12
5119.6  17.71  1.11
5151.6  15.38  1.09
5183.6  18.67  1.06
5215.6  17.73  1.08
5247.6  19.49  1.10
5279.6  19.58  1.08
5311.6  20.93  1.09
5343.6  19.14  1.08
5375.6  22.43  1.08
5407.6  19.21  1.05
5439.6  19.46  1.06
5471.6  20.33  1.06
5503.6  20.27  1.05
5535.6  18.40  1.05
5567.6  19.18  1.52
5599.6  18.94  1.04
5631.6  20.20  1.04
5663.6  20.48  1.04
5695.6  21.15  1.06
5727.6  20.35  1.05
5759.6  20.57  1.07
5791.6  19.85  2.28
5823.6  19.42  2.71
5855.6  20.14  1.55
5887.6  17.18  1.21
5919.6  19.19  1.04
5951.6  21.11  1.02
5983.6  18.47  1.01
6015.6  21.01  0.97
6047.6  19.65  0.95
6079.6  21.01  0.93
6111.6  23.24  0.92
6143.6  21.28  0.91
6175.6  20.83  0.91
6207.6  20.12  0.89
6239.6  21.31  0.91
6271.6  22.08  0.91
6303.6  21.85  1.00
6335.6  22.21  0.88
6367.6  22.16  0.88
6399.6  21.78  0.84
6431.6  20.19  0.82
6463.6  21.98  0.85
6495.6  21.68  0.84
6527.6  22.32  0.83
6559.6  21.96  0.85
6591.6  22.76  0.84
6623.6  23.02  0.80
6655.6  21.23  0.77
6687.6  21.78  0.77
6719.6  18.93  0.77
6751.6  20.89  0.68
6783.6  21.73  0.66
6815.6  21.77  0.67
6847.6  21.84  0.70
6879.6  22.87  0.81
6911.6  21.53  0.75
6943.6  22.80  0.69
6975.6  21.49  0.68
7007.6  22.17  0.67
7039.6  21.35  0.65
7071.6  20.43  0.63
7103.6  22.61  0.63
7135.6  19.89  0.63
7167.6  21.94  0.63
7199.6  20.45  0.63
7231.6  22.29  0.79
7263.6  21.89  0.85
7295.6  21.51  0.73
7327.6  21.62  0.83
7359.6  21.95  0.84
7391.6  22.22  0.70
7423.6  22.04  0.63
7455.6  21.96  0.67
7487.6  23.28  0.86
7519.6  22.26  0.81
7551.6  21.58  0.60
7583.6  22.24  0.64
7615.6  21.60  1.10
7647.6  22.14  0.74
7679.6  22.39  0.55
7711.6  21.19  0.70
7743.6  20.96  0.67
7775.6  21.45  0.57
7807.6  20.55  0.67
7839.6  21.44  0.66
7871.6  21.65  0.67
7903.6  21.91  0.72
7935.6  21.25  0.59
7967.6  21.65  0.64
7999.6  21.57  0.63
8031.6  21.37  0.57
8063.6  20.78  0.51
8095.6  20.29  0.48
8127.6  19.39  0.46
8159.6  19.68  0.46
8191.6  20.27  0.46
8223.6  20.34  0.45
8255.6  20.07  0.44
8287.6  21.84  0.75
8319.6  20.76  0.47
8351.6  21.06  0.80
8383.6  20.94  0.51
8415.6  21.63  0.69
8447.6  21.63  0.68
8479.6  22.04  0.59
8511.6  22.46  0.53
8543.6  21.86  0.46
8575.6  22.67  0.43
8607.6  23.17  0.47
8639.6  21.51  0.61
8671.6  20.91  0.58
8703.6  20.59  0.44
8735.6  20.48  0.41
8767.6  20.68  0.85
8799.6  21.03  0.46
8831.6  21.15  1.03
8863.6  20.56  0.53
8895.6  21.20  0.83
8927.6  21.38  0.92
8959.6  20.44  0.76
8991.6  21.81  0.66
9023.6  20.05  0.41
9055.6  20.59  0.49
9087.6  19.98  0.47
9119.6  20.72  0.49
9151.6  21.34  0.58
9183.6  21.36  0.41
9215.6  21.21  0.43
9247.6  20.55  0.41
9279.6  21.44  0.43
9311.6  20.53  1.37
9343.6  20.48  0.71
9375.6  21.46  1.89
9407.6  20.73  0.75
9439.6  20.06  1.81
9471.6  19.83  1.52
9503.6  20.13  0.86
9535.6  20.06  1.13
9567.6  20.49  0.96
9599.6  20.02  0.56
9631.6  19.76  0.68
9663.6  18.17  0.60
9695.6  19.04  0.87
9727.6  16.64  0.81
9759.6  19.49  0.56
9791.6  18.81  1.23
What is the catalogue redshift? 0.139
